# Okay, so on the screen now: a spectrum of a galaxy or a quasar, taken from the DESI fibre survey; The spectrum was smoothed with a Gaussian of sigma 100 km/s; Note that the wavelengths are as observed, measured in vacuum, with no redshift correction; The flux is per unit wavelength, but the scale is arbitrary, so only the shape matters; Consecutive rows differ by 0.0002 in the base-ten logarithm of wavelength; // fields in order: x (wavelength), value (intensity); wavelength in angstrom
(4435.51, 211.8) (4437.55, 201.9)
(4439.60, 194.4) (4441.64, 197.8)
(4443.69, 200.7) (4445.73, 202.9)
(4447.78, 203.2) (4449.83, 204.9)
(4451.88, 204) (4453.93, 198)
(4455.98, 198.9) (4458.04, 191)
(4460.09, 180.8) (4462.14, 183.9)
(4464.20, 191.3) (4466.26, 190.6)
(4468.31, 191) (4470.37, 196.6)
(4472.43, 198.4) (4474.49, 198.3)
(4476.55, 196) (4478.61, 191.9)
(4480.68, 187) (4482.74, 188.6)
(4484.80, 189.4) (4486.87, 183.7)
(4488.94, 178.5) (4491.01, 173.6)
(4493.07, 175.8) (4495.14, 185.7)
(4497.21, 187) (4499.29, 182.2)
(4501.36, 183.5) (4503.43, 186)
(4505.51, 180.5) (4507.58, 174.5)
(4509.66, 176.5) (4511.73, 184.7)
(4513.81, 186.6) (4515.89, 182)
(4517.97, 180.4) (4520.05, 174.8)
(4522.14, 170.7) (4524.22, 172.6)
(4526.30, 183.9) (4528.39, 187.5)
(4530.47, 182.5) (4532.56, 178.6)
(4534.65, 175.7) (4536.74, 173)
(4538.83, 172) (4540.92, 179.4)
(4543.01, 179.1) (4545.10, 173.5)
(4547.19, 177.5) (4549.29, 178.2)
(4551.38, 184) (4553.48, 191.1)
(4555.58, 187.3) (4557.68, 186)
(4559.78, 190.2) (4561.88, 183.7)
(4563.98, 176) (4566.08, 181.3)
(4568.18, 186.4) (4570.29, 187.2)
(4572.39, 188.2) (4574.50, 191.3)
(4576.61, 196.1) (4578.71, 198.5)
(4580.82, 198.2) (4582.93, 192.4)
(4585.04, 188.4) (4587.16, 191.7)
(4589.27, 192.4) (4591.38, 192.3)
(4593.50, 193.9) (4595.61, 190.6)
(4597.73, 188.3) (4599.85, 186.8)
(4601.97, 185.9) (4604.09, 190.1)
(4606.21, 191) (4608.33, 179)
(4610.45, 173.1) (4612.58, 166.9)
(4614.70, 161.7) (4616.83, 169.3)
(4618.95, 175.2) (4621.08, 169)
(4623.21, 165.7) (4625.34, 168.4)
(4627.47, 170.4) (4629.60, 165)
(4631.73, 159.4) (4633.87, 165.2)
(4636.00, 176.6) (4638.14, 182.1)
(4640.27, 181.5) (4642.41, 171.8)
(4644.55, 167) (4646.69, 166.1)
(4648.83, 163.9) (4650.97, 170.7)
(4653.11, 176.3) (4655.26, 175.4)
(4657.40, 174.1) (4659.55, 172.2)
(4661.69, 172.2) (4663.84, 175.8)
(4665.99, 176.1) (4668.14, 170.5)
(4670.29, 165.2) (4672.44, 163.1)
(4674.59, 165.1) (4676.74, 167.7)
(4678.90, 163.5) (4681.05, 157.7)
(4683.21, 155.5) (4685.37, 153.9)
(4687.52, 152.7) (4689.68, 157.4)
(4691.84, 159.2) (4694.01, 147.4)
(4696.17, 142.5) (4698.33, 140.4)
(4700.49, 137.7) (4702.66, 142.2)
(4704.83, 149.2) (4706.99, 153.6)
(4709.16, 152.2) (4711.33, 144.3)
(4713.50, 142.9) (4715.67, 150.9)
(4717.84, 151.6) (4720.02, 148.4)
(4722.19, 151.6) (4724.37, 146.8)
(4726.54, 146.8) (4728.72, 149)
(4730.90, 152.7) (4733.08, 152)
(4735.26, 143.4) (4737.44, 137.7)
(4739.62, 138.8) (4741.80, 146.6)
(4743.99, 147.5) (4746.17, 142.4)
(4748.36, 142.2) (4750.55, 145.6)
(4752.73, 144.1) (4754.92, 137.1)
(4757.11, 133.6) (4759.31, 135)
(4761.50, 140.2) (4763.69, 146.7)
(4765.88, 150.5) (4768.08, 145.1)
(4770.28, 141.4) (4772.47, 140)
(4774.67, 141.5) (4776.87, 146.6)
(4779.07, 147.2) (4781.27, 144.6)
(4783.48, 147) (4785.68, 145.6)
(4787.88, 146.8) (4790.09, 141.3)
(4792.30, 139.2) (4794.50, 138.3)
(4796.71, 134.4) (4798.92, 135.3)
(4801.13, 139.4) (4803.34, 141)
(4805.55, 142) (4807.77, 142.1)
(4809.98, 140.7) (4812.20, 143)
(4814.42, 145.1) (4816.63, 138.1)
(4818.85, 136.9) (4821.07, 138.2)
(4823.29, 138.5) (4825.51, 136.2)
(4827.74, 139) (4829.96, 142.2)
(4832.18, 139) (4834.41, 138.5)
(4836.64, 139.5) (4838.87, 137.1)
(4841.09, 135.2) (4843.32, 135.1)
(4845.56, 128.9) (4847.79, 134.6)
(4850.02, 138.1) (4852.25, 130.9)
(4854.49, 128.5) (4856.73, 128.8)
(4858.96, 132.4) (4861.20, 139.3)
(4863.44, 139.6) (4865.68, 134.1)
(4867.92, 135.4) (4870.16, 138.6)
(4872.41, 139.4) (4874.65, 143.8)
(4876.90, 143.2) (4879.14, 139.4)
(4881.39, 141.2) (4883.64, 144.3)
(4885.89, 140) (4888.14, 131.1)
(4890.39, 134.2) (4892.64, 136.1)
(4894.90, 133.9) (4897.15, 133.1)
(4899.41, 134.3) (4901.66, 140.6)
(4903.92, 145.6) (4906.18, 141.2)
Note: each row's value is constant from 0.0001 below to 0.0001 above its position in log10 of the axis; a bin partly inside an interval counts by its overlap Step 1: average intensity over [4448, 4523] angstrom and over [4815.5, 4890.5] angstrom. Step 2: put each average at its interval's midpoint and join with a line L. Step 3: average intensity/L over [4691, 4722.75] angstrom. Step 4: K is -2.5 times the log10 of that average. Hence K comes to 0.07 mag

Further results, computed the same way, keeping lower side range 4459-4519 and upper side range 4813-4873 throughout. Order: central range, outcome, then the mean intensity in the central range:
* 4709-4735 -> 0.03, 149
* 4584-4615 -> -0.09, 185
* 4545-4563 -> -0.04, 184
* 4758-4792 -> 0.02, 144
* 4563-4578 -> -0.08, 187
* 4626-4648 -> -0.03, 170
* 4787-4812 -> 0.02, 140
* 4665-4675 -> -0.05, 168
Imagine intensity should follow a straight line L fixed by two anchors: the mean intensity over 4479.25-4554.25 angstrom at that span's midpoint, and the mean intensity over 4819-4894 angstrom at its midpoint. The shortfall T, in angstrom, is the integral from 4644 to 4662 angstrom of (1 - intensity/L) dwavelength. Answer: -0.9 angstrom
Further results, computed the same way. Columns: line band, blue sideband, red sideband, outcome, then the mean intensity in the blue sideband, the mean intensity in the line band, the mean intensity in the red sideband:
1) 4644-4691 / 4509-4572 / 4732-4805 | -2.0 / 181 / 166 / 142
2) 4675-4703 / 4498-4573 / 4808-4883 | 1.2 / 181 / 153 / 138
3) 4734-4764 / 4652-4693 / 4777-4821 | 1.9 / 166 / 141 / 142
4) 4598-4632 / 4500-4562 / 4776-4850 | -1.2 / 181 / 174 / 140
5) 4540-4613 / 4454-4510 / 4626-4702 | -4.6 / 187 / 186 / 164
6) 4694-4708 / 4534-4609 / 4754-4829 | 1.3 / 186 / 145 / 141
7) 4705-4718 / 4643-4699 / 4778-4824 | 0.6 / 164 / 149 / 141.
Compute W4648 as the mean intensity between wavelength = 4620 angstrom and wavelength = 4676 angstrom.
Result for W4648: 170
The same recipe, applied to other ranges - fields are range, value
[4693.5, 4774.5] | 145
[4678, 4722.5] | 150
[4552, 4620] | 186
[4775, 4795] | 144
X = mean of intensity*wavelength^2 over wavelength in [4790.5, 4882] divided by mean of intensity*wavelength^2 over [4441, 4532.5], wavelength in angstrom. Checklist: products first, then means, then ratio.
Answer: 0.85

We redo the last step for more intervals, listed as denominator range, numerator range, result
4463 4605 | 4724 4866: 0.85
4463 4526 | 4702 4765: 0.87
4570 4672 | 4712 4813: 0.86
